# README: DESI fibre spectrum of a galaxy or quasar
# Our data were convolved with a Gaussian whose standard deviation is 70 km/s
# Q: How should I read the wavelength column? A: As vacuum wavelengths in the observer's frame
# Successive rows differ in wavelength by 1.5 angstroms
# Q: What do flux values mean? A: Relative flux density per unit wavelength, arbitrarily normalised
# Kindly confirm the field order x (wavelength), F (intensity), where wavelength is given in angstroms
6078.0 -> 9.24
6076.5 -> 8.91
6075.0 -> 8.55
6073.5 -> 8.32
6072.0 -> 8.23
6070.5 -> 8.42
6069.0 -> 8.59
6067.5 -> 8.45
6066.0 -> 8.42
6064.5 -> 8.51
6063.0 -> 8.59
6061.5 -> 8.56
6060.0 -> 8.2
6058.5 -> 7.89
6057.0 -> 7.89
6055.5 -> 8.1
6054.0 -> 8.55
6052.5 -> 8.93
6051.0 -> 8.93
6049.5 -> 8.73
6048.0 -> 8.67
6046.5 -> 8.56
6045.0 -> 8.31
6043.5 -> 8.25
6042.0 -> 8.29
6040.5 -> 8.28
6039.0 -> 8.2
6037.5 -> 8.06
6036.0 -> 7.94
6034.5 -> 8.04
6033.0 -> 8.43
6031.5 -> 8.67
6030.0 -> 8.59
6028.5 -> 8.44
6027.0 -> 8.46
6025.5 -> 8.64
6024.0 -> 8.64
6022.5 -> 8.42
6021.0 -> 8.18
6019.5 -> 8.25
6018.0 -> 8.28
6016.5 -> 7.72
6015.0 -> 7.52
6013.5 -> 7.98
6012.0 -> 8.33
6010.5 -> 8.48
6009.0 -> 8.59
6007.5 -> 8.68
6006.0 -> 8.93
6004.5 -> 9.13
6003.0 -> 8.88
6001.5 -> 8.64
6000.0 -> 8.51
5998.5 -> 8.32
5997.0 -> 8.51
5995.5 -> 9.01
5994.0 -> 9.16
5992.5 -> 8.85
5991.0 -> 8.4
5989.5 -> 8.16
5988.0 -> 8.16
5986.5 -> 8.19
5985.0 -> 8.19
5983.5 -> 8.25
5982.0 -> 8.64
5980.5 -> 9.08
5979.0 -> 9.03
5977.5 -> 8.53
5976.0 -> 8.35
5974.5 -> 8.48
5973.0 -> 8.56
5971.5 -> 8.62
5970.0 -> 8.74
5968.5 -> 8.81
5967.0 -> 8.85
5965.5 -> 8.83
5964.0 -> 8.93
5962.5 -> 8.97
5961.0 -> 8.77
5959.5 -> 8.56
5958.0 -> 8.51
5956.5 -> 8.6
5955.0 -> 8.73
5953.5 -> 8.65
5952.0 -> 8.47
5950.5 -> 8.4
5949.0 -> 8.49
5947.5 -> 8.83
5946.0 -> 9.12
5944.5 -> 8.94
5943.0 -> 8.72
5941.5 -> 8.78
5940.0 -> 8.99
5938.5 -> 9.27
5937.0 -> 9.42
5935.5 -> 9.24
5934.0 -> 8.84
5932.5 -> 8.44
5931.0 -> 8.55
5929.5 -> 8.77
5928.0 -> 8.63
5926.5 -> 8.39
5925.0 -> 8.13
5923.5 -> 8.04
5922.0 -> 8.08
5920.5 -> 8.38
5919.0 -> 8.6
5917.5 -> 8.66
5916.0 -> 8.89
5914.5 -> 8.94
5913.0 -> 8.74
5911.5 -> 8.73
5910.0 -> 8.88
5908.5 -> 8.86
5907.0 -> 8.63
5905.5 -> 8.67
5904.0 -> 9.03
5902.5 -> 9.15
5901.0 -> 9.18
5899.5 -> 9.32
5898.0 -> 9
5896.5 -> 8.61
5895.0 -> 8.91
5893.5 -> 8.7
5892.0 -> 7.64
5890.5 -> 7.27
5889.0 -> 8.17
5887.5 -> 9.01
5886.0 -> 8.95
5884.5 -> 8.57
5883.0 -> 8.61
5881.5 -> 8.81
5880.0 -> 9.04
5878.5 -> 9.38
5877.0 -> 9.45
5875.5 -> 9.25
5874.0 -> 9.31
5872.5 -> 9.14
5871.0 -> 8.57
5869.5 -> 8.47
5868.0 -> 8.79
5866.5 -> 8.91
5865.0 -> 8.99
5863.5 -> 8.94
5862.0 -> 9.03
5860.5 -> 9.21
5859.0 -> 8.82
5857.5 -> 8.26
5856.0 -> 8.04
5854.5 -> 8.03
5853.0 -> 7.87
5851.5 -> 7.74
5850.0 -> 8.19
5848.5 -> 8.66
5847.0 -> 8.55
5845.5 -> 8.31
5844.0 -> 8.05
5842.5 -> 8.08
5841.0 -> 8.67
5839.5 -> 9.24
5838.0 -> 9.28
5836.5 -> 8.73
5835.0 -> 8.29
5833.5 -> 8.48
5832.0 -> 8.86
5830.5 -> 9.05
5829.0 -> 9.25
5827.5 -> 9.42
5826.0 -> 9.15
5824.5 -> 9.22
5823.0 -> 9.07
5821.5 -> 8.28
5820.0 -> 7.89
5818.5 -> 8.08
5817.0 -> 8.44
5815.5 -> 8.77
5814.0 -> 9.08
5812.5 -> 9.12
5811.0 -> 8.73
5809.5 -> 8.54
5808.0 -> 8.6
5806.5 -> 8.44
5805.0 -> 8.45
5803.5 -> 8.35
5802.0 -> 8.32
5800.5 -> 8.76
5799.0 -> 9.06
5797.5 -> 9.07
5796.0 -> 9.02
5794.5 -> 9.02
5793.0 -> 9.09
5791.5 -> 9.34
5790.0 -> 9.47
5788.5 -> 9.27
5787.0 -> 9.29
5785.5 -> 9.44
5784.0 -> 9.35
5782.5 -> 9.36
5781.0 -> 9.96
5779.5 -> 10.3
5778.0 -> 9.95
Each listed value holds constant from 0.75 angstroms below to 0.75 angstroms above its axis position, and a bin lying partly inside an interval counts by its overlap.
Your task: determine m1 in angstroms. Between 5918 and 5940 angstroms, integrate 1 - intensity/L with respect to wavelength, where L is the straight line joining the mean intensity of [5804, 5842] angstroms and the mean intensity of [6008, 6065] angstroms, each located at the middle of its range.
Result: -0.2 angstroms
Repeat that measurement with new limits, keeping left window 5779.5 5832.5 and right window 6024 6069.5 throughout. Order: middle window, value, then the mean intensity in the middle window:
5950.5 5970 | -0.2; 8.71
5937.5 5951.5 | -0.3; 8.84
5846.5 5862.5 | 0.8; 8.39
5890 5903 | 0.1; 8.66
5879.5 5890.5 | 0.2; 8.63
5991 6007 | -0.5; 8.77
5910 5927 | 0.3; 8.53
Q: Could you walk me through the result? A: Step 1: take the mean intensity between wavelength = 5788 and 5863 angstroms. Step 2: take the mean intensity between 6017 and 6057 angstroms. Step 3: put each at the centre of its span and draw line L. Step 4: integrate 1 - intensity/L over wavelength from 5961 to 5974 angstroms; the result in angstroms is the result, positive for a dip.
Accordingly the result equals -0.4 angstroms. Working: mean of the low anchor 8.69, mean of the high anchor 8.4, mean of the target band 8.78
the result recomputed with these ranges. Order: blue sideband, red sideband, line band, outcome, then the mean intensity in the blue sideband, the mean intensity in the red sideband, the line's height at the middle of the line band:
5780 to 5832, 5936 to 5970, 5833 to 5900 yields 1.76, 8.94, 8.8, 8.88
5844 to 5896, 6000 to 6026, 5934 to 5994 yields -1.45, 8.63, 8.43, 8.5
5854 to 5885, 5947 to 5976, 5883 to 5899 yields 0.55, 8.85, 8.66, 8.8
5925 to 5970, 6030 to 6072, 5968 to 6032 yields 0.48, 8.76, 8.39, 8.57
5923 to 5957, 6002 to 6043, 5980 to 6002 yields -0.07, 8.72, 8.37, 8.51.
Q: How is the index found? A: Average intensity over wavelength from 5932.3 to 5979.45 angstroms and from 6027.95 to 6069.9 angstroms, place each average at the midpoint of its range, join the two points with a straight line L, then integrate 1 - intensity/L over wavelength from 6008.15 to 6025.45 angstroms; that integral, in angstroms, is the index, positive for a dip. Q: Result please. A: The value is 0.6 angstroms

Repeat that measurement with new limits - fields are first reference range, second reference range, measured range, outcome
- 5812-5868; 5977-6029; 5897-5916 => -0.75 angstroms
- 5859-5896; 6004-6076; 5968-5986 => -0.10 angstroms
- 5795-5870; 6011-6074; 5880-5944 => -1.22 angstroms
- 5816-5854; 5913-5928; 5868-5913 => -1.50 angstroms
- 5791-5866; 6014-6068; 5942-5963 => -0.52 angstroms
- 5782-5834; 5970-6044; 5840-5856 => 1.05 angstroms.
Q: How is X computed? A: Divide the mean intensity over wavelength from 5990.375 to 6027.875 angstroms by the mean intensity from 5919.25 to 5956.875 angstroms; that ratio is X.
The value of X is 1.0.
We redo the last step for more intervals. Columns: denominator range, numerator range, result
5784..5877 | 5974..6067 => 0.96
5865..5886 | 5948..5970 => 0.97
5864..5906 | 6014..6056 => 0.95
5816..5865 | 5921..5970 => 1.01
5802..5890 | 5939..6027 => 0.99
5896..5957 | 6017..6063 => 0.96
